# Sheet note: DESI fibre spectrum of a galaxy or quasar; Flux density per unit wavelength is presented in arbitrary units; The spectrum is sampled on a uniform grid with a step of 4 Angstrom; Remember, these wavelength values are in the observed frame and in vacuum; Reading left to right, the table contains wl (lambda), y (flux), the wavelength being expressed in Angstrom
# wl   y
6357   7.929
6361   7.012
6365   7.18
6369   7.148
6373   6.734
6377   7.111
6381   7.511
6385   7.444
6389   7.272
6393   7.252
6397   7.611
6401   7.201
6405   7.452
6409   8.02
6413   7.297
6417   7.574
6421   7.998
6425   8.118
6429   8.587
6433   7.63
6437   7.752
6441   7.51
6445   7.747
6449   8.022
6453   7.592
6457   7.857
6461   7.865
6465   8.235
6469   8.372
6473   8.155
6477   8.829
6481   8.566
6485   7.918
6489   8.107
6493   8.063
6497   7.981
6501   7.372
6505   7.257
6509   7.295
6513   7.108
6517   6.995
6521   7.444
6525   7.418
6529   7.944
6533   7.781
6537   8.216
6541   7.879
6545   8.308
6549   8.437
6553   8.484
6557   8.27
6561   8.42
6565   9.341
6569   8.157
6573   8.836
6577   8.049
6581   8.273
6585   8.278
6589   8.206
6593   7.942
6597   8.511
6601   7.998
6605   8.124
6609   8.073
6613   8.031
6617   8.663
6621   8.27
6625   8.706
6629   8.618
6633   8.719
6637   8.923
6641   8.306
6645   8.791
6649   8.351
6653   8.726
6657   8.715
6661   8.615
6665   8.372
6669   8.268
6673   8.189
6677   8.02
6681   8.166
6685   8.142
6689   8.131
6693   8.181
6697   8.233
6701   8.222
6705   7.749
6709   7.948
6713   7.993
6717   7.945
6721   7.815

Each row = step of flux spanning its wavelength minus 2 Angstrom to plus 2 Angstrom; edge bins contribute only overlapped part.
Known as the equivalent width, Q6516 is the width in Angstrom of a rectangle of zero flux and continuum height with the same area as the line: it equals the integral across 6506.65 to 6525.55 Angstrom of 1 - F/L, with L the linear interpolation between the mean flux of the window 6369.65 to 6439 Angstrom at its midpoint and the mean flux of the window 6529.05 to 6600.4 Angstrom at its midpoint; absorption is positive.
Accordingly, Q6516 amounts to 2.0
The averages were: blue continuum 7.55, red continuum 8.3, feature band 7.24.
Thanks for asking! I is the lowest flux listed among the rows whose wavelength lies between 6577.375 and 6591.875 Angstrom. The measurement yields 8.206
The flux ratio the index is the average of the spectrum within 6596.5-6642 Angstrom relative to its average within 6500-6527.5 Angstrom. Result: 1.16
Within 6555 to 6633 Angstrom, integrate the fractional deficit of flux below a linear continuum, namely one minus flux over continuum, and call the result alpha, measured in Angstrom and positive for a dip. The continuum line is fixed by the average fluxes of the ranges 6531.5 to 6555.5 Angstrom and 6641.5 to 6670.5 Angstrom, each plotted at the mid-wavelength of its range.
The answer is -0.2 Angstrom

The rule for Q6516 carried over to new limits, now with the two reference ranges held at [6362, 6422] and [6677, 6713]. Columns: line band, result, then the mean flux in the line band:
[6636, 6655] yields -1.5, 8.6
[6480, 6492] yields -0.9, 8.16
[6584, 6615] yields -1.1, 8.14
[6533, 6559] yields -1.7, 8.23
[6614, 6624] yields -0.7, 8.45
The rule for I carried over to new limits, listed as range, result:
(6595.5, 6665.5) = 7.998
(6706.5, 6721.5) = 7.815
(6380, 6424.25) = 7.201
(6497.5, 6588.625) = 6.995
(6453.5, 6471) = 7.857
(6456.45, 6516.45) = 7.108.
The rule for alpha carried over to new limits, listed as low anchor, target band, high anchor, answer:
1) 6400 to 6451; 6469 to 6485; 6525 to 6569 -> -0.89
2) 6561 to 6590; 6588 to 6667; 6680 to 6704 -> -1.08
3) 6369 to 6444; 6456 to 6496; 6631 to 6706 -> -2.23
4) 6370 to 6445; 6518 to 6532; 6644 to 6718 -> 0.51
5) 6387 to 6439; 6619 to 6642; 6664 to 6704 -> -1.49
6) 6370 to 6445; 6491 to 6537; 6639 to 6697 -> 1.97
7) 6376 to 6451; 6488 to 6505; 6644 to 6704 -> 0.14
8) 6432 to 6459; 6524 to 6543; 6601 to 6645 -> 0.50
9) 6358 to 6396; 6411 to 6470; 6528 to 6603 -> -2.28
